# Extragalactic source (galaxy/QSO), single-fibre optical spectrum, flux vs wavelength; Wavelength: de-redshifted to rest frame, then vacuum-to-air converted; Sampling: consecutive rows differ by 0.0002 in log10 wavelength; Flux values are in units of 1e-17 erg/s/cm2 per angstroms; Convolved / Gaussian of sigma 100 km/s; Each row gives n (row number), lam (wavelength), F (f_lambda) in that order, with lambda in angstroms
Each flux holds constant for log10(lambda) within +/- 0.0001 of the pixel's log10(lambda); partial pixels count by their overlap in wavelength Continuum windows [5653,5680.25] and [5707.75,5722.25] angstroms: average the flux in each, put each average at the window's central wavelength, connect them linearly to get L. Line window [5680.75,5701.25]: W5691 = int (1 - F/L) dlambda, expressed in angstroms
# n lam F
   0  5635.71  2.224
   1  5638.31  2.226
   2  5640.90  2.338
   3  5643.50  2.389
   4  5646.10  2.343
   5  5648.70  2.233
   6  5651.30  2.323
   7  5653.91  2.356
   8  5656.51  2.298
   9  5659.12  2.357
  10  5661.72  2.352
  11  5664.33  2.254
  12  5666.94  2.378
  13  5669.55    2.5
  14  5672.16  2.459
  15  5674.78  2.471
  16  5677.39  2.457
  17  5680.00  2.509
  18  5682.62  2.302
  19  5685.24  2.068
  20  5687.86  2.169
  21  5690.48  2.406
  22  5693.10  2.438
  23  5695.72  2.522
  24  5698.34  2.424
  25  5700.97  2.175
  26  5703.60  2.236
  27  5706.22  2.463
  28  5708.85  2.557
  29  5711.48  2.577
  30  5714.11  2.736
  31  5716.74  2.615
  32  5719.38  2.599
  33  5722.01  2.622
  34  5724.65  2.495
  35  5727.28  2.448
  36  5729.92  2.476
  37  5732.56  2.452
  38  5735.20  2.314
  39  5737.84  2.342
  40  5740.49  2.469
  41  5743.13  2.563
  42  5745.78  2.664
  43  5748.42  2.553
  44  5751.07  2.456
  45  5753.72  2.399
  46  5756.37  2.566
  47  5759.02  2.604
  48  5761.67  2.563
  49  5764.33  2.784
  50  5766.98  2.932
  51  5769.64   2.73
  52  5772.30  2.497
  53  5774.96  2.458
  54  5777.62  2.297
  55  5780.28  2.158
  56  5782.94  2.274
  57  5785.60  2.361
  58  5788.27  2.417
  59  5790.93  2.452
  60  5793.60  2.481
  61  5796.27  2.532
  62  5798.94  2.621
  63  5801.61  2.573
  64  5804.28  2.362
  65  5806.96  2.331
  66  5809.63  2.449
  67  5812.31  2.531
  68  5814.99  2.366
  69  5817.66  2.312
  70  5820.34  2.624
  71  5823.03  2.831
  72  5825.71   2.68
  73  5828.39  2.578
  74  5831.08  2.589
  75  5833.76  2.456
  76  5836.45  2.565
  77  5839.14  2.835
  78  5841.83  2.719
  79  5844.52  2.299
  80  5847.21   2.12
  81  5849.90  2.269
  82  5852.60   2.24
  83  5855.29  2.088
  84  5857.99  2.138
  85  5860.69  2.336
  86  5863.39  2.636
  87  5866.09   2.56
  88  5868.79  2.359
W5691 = 1.5 angstroms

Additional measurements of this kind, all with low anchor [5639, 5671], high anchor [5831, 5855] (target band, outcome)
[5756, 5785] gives -1.6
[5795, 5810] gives -0.4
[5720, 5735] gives -0.7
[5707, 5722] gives -1.5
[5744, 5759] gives -0.9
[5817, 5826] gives -0.8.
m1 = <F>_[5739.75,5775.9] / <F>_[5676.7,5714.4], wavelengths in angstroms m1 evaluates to 1.08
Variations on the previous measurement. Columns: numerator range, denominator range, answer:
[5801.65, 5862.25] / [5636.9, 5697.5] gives 1.04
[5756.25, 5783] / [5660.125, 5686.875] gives 1.07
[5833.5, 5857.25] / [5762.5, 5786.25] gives 0.95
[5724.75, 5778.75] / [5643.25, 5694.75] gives 1.07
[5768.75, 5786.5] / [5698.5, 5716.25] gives 0.97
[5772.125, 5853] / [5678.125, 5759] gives 1.00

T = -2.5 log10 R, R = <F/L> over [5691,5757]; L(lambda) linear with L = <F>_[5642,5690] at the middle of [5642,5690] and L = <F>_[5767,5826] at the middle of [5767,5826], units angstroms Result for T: -0.04 mag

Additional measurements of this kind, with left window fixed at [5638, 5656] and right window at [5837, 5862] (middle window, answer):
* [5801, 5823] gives -0.05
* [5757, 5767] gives -0.15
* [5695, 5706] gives -0.01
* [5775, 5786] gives 0.02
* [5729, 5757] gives -0.06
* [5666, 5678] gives -0.06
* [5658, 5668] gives -0.01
